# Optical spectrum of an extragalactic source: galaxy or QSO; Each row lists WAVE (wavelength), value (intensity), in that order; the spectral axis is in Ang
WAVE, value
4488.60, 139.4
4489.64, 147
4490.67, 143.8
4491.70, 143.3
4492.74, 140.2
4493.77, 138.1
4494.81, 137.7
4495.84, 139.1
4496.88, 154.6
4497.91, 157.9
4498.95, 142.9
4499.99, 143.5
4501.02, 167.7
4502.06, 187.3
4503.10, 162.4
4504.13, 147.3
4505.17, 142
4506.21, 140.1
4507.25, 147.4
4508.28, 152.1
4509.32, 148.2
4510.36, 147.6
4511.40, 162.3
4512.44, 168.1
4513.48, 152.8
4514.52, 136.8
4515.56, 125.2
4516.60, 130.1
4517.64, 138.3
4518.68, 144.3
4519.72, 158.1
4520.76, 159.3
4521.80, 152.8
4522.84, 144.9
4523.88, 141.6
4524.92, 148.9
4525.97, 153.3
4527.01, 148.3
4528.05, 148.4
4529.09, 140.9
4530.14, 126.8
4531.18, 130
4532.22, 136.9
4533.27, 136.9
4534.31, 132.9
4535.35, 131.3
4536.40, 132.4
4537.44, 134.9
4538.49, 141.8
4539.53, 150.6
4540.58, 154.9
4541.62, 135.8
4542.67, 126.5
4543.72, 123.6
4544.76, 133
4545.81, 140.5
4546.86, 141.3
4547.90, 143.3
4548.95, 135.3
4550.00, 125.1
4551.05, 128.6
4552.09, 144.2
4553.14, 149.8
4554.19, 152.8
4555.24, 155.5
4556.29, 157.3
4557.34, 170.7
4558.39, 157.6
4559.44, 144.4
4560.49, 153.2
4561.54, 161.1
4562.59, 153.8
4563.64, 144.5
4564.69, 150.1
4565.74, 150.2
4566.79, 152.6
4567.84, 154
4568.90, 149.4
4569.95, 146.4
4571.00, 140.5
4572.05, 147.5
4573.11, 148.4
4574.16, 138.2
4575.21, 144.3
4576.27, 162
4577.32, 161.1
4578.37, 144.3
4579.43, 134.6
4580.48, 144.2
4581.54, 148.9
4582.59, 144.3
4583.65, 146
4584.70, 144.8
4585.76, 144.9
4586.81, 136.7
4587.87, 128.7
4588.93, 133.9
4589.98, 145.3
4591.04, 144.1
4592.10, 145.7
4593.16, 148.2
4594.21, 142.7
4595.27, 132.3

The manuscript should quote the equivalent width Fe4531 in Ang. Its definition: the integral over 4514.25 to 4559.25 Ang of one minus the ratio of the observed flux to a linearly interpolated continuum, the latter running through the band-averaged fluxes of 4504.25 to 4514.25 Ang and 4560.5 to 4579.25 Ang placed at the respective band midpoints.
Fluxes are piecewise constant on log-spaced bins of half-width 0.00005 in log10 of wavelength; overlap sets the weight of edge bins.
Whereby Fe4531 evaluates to 2.47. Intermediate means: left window 151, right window 150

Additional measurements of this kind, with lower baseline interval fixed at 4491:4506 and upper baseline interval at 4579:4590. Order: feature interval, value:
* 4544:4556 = 0.3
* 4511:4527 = 0.0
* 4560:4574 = -0.7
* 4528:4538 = 0.8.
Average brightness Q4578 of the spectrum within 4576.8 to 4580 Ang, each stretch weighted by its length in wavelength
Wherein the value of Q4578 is 147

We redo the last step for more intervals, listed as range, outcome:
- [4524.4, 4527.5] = 150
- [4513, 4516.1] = 138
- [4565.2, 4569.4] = 151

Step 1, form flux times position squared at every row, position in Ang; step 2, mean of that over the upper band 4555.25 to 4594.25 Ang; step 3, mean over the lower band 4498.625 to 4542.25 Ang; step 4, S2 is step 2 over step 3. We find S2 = 1.04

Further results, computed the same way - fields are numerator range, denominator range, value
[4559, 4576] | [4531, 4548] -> 1.10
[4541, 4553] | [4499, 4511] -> 0.90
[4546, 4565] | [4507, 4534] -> 1.04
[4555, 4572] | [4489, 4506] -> 1.05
